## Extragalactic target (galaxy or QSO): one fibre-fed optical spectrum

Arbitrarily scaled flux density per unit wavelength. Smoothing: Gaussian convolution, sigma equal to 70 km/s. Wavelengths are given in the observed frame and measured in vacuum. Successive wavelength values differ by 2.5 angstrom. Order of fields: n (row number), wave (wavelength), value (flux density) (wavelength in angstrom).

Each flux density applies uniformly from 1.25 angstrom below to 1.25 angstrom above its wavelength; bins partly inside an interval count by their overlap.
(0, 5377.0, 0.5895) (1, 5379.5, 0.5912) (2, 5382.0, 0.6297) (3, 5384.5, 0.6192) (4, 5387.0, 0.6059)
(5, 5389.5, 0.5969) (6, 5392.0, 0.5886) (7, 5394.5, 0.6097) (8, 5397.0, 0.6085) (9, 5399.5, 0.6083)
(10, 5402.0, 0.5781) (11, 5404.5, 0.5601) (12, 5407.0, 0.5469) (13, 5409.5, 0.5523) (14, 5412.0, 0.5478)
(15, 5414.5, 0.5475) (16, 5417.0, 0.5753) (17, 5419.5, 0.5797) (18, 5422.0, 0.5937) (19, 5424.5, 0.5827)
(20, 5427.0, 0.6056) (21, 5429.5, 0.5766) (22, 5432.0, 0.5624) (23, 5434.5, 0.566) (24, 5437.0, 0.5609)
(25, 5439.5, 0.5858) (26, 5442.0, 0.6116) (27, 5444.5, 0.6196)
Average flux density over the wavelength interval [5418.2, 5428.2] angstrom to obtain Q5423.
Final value 0.59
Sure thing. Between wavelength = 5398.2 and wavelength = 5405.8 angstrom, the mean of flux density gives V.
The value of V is 0.582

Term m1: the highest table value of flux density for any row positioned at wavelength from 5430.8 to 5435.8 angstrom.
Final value 0.566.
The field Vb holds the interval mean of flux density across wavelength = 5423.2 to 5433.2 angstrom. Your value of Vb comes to 0.582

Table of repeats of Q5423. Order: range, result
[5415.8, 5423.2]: 0.583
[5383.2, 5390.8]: 0.607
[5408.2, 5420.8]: 0.561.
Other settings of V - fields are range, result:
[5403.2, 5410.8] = 0.553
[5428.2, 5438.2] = 0.567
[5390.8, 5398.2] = 0.602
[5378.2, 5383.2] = 0.61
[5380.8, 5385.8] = 0.624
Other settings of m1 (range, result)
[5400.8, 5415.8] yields 0.5781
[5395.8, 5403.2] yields 0.6085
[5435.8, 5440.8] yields 0.5858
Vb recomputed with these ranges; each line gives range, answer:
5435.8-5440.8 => 0.574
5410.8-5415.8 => 0.548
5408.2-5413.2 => 0.55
